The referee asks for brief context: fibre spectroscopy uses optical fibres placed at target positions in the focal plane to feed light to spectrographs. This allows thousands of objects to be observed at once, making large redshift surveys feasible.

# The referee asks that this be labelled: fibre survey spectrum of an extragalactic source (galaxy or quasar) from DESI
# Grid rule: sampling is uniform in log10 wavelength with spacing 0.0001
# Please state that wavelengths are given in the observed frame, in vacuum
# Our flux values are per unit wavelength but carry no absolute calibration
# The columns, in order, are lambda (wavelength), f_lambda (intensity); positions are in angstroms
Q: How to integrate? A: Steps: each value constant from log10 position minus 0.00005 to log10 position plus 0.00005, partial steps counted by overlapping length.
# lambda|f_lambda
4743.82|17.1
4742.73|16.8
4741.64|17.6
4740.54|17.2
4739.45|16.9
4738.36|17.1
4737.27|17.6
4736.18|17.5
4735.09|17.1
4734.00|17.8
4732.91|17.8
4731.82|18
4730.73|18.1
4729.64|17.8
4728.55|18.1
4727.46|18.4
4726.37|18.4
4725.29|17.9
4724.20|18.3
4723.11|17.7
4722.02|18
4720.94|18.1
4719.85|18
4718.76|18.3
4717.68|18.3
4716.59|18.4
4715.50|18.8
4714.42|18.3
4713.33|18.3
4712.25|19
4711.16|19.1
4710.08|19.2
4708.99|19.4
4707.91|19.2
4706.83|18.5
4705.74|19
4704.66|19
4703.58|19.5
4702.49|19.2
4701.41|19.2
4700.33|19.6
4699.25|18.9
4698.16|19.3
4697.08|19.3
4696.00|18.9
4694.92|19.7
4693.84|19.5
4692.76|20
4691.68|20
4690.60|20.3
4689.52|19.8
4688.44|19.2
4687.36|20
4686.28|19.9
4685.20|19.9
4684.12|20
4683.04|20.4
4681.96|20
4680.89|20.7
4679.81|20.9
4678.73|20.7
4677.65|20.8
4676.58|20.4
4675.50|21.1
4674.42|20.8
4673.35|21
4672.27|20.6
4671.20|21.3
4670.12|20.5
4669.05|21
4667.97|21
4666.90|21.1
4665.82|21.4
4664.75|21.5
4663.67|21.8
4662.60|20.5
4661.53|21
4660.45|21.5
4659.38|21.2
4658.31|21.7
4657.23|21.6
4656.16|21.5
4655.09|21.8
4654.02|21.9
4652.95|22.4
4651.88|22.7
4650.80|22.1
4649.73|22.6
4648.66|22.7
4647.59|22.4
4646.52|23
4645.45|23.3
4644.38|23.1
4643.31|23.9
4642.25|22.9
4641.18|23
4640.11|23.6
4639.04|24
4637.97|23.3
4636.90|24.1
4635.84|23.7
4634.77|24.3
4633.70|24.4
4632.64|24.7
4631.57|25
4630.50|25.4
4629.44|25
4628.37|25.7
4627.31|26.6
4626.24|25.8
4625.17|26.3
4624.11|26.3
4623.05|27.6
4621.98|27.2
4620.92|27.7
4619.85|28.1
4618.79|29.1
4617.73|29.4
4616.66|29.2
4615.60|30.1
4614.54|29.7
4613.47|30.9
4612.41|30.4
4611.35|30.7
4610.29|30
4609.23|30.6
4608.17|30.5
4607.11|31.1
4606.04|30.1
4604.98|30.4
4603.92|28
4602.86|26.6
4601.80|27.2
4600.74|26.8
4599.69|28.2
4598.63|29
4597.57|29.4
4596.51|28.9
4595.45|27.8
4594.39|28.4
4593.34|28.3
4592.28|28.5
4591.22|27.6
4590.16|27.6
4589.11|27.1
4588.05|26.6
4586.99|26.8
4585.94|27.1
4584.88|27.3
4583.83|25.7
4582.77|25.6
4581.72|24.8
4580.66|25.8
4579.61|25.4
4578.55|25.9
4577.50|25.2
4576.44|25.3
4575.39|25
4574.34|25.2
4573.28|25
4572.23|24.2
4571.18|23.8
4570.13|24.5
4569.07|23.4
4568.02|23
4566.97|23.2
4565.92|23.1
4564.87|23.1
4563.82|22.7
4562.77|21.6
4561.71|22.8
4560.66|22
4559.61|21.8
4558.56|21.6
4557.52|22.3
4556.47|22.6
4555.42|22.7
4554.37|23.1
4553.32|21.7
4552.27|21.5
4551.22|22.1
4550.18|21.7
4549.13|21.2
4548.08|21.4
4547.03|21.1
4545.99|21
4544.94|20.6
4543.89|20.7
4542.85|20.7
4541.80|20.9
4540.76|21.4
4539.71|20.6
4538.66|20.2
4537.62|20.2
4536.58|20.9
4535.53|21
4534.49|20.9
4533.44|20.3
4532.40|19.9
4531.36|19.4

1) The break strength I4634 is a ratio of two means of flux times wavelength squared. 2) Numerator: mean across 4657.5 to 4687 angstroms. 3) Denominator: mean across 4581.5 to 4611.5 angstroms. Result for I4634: 0.76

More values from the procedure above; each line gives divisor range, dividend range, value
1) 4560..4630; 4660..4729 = 0.76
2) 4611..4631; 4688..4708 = 0.72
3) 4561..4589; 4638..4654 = 0.96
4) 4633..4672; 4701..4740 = 0.84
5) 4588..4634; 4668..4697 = 0.74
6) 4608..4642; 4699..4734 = 0.72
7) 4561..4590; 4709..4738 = 0.78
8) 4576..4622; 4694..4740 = 0.69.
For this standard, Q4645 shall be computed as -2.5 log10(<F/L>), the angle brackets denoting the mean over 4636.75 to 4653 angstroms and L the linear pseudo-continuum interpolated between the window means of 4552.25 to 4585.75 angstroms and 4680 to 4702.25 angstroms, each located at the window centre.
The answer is -0.09 mag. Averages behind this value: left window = 23.8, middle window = 23.1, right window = 19.7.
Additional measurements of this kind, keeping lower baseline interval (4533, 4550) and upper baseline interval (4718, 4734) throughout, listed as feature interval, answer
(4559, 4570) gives -0.11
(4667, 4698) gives -0.09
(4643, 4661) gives -0.16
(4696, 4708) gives -0.04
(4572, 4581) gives -0.24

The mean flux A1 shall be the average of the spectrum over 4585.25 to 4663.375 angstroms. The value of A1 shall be 26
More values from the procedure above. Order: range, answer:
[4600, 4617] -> 29.5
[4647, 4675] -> 21.5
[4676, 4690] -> 20.2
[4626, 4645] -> 24.3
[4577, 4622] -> 28.2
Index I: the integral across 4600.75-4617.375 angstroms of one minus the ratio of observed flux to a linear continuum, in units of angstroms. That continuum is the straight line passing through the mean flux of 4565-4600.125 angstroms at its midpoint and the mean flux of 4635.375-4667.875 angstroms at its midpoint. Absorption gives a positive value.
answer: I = -3.3 angstroms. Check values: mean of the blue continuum 26.1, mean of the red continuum 22.4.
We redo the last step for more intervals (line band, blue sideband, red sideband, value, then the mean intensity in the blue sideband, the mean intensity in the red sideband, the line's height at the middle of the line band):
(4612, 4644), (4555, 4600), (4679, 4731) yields -4.72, 25.3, 19.1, 22.8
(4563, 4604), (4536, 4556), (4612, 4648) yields -4.75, 21.2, 25.9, 23.3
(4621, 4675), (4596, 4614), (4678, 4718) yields 3.76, 29.4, 19.5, 24.8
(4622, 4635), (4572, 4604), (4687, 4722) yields -0.84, 26.8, 19.1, 24.1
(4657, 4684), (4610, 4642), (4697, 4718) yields 1.78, 26.6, 19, 22.5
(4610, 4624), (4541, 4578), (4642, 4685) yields -4.54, 22.6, 21.5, 22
